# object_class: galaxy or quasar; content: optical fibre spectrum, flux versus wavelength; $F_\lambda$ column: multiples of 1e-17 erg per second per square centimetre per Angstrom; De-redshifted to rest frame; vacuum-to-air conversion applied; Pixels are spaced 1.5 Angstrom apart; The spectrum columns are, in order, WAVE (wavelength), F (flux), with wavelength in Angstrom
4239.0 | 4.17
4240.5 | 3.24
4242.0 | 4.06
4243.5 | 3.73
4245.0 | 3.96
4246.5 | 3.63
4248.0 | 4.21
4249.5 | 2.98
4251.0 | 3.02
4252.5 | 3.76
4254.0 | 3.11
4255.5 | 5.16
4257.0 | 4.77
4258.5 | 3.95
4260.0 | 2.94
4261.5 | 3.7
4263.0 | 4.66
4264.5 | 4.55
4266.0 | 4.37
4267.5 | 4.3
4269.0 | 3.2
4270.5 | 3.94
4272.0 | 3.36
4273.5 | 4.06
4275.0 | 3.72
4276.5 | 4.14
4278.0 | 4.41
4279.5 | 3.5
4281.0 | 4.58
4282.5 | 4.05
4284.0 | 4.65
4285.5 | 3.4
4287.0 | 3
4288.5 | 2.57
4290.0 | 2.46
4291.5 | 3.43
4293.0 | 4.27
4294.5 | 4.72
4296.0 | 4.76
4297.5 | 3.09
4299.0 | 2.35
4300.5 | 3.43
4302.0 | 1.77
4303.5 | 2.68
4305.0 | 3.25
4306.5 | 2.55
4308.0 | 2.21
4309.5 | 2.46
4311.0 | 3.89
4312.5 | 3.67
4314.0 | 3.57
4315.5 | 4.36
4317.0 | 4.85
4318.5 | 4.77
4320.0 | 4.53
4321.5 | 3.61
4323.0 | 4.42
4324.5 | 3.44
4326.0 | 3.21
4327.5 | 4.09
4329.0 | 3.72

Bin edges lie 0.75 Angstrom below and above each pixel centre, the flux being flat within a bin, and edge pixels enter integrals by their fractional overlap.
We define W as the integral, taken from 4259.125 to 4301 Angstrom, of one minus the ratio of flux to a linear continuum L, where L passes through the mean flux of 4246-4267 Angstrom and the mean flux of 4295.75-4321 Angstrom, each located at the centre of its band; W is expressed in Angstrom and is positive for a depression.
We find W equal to -1.0 Angstrom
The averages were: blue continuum 3.92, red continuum 3.4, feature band 3.77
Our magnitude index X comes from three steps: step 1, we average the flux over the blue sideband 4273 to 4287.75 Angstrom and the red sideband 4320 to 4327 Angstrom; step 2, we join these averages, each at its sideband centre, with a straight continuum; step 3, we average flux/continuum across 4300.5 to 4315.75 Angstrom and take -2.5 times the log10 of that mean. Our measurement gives 0.261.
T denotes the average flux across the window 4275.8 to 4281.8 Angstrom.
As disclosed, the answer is 4.16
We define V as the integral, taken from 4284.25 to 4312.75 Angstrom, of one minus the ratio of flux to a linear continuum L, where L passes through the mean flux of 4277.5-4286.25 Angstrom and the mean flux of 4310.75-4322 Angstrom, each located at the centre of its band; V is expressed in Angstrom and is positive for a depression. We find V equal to 6.6 Angstrom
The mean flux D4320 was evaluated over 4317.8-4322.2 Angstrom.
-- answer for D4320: 4.31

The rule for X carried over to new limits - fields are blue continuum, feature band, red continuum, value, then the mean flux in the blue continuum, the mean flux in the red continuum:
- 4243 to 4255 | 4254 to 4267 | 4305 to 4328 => -0.17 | 3.58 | 3.69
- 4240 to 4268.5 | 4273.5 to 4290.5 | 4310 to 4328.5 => 0.07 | 3.9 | 4.01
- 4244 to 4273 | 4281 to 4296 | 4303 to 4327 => 0.00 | 3.87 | 3.61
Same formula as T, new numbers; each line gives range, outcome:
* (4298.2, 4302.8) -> 2.52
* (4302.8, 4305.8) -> 2.96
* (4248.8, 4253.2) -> 3.25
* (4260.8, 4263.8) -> 4.19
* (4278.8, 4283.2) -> 4.05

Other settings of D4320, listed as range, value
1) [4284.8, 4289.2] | 2.99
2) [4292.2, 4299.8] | 3.83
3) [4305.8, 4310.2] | 2.4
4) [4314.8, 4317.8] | 4.61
